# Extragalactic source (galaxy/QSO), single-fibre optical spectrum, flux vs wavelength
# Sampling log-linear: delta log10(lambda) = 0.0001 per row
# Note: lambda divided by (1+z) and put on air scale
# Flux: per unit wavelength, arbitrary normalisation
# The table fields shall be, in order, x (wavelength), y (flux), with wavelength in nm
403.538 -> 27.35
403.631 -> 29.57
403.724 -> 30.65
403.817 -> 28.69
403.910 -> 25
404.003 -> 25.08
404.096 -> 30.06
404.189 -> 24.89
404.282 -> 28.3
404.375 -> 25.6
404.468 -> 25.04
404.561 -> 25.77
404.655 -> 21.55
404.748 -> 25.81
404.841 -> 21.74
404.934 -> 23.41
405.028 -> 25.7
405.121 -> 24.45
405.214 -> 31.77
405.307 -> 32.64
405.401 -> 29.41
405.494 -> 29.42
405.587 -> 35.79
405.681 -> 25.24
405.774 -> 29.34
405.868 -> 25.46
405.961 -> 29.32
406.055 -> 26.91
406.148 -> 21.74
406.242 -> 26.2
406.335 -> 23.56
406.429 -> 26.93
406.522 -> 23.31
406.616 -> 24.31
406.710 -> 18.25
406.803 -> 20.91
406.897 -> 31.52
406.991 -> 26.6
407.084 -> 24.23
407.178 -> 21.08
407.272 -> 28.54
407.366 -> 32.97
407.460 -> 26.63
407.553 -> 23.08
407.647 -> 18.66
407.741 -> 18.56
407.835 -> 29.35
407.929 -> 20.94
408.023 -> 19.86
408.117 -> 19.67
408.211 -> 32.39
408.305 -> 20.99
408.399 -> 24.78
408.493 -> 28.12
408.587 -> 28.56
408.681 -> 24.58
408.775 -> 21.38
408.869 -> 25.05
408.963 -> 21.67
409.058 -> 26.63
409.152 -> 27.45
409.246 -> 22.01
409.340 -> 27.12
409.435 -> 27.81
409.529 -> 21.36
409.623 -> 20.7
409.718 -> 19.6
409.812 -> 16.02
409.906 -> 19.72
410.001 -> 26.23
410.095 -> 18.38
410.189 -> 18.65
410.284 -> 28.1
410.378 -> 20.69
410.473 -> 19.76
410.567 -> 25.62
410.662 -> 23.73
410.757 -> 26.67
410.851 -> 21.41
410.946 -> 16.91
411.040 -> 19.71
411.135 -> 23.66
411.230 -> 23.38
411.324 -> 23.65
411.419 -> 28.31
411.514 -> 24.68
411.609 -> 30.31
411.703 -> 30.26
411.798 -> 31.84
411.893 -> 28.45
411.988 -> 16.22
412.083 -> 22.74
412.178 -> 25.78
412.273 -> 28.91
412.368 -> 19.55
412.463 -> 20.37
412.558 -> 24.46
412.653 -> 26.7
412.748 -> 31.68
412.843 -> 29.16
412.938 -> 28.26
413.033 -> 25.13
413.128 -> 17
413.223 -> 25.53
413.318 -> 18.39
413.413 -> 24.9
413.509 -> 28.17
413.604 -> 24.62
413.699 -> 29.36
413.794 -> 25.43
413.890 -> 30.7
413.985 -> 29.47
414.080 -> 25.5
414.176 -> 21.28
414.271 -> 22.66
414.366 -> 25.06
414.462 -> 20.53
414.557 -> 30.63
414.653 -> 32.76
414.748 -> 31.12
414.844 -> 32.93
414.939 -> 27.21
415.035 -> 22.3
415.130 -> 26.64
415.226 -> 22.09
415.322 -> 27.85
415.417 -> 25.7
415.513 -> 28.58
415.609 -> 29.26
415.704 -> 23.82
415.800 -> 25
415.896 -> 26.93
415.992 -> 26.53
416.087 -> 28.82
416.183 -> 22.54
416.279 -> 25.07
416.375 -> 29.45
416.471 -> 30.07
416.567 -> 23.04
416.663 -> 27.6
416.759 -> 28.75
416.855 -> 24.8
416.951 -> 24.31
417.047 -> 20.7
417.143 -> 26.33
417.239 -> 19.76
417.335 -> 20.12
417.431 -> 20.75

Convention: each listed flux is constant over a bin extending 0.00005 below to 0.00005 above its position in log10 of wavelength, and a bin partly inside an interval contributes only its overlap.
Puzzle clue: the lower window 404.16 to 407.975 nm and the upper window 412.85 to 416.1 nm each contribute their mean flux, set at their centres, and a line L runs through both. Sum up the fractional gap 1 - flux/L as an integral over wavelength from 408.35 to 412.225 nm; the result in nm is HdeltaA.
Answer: 0.32 nm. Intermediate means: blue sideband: 25.7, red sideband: 26.2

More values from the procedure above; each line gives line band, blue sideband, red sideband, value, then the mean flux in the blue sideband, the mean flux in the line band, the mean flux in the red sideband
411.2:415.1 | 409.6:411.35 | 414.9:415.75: -0.322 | 21.7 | 26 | 25.9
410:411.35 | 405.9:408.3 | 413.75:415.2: 0.179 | 24.6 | 22.3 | 26.9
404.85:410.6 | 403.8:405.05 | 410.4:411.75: 0.011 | 25.4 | 24.7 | 24.1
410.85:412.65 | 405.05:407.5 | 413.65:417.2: 0.151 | 26.8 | 24.4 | 26.5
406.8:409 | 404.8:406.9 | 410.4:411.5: 0.026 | 26.3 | 24.7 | 23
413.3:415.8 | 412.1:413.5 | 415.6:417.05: -0.104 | 24.7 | 26.5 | 26.1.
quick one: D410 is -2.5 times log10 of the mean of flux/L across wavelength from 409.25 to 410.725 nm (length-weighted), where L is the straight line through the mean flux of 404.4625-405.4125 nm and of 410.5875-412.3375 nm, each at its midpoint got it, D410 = 0.13 mag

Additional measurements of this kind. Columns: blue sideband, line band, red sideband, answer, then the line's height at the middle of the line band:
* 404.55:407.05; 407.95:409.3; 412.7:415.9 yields 0.08 mag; 26.2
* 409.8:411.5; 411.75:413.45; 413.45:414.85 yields 0.01 mag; 25.1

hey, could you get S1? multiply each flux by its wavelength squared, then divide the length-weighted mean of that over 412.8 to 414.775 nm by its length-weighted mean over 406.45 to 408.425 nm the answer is 1.11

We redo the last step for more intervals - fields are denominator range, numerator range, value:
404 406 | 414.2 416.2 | 1.03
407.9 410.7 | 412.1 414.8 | 1.13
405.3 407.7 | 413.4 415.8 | 1.07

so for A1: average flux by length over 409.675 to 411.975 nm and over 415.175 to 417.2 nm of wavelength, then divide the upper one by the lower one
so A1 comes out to 1.1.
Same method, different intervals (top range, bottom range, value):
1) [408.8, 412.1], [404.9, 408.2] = 0.92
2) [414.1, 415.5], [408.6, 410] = 1.14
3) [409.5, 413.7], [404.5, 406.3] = 0.89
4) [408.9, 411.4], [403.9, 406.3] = 0.85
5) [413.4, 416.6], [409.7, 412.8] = 1.12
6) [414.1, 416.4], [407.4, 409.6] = 1.09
